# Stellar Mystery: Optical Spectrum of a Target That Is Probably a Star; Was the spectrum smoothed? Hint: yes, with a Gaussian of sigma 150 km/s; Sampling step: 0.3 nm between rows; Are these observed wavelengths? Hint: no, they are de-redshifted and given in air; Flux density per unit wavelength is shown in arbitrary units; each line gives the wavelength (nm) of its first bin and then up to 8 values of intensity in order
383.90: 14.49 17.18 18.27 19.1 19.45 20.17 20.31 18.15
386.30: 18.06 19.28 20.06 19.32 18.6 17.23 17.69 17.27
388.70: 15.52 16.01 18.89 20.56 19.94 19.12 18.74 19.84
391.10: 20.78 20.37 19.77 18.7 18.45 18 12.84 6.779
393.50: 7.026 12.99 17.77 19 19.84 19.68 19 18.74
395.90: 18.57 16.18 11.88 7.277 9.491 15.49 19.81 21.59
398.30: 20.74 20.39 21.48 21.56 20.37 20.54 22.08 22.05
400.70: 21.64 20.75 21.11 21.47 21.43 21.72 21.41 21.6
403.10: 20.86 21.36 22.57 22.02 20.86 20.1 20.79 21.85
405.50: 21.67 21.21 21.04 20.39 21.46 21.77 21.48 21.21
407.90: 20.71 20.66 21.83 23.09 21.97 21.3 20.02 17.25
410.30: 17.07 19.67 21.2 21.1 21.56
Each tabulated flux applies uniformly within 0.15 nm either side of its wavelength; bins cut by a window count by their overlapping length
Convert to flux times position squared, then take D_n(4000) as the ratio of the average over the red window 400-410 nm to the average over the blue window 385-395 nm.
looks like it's 1.3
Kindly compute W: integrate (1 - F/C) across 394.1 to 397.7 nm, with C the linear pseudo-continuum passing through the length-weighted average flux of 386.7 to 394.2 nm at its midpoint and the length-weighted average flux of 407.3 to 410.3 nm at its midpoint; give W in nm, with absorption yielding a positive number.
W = 0.42 nm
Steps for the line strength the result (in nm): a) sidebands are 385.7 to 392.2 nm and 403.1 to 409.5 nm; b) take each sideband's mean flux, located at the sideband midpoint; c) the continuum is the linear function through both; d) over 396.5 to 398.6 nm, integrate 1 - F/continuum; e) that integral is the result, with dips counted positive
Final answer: 0.45 nm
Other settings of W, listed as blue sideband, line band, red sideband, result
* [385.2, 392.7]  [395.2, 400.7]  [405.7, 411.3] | 0.41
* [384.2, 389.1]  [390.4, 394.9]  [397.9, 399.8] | 0.66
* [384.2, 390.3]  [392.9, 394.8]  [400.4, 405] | 0.59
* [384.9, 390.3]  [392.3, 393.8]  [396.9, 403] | 0.56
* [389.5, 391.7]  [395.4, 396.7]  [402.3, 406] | 0.28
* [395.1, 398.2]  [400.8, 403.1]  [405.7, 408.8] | -0.34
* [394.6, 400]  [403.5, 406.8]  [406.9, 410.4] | -0.23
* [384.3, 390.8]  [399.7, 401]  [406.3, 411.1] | -0.11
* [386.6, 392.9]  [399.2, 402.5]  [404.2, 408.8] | -0.16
